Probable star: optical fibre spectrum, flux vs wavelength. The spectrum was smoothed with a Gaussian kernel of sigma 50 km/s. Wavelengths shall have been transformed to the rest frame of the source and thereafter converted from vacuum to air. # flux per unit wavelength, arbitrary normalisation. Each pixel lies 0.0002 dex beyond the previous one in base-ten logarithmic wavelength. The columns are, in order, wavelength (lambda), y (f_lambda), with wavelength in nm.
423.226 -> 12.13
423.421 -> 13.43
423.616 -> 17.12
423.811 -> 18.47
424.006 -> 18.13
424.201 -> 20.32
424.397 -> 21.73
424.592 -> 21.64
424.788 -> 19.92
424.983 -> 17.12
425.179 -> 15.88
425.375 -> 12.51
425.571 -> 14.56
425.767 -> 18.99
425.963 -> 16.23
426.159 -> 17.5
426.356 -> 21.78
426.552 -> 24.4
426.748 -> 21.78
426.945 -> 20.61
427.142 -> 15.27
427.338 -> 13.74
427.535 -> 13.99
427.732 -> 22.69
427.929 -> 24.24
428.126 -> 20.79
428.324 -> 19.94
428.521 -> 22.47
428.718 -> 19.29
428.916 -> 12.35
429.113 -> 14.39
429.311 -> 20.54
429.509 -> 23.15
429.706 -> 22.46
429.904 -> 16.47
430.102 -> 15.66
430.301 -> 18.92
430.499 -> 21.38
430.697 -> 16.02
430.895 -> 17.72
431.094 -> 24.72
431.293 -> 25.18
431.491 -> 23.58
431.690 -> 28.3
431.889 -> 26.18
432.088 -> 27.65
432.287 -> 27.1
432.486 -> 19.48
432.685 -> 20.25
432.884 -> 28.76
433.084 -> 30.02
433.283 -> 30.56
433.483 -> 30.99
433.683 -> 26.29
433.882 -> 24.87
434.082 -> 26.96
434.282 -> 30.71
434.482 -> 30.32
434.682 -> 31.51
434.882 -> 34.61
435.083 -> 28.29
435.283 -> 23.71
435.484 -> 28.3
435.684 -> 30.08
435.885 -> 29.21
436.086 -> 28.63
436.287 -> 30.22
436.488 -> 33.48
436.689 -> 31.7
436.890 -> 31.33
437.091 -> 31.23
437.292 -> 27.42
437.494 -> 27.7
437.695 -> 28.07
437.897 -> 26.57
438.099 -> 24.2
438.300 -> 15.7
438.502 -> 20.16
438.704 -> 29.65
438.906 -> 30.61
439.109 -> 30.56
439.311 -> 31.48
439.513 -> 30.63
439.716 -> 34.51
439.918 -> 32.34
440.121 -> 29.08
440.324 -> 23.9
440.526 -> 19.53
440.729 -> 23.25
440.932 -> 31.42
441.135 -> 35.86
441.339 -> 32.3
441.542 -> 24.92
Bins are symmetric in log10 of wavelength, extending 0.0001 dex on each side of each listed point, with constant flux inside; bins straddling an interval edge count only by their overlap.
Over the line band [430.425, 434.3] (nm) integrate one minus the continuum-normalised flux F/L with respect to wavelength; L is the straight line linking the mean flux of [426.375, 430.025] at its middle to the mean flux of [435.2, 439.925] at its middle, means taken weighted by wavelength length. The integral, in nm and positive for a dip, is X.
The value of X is -0.28 nm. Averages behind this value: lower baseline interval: 19.4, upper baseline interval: 28.6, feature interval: 25.3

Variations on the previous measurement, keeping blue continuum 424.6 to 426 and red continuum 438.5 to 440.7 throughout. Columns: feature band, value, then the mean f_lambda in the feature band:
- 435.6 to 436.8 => -0.22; 30.6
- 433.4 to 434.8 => -0.28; 28.9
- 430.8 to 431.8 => -0.10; 23.9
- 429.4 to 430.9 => 0.12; 19.1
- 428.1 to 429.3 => 0.08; 18.2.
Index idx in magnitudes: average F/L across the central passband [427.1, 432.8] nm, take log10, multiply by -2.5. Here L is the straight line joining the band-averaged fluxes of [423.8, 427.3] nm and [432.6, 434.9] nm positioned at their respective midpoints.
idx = 0.17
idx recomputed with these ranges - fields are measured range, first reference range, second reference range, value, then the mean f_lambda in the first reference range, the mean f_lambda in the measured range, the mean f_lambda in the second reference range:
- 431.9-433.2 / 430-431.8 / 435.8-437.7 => -0.08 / 21.3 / 25.7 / 30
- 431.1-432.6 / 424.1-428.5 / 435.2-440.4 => -0.08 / 19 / 25.3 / 28.5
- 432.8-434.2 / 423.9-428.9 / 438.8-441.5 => -0.16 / 18.9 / 28.4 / 29.5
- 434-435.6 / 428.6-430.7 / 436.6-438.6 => -0.24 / 18.4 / 29.3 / 26.4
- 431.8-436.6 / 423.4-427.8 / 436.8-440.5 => -0.15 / 18.2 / 28.3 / 27.9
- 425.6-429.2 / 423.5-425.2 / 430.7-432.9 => 0.12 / 19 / 18.8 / 23.9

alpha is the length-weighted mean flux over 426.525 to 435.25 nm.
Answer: 23.1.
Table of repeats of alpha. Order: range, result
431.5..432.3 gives 26.9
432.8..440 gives 28.9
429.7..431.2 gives 19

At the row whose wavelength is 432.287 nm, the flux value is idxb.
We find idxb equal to 27.1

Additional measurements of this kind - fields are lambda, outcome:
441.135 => 35.86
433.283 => 30.56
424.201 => 20.32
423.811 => 18.47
